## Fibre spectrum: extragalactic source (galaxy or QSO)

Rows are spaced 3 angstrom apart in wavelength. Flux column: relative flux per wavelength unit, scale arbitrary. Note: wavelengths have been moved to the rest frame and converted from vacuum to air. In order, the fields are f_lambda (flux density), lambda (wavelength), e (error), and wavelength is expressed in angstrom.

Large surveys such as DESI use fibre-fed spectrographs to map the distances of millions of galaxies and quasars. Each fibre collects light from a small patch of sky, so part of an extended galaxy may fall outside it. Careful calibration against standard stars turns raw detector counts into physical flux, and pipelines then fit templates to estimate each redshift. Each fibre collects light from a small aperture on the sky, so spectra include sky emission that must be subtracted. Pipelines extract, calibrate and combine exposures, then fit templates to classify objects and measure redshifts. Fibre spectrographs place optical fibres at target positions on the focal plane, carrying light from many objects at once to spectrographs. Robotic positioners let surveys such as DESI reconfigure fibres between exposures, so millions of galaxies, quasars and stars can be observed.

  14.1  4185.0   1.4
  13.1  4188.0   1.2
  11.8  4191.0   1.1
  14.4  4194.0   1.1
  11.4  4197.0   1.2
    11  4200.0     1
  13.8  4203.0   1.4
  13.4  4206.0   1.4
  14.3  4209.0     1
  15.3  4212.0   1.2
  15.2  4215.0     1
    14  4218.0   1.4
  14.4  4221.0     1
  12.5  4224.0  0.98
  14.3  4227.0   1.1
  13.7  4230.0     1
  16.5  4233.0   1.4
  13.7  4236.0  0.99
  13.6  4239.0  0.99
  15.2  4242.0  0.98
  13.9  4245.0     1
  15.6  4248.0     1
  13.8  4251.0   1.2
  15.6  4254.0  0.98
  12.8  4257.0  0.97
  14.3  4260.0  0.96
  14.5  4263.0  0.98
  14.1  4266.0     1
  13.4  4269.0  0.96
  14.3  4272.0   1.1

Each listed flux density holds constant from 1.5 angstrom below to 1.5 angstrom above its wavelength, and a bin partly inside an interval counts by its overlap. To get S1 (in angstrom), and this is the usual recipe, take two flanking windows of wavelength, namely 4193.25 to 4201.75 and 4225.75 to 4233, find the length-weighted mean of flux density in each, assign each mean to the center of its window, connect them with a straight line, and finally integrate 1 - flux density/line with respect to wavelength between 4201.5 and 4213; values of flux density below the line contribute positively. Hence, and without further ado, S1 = -1.2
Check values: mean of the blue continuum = 12.1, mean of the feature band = 14.2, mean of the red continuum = 14.5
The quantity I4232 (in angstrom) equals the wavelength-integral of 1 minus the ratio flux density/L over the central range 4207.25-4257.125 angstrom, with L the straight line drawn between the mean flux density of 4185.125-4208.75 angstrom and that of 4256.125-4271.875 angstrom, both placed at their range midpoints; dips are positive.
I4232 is -3.75 angstrom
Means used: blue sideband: 12.9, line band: 14.4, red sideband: 13.9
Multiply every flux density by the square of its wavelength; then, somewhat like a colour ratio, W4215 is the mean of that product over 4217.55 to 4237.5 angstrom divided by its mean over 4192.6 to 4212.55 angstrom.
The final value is 1.08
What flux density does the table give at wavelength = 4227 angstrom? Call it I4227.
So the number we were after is 14.3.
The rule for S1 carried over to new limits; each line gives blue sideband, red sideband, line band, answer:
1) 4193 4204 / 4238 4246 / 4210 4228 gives -1.27 angstrom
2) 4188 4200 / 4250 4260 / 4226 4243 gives -1.18 angstrom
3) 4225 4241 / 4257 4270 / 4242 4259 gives -0.36 angstrom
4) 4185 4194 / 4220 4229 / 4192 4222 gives -0.67 angstrom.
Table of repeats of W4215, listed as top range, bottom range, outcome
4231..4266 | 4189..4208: 1.17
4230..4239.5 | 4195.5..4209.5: 1.17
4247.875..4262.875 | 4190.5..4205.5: 1.17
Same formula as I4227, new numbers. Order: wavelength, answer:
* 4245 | 13.9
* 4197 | 11.4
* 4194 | 14.4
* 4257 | 12.8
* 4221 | 14.4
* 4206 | 13.4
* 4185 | 14.1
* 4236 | 13.7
